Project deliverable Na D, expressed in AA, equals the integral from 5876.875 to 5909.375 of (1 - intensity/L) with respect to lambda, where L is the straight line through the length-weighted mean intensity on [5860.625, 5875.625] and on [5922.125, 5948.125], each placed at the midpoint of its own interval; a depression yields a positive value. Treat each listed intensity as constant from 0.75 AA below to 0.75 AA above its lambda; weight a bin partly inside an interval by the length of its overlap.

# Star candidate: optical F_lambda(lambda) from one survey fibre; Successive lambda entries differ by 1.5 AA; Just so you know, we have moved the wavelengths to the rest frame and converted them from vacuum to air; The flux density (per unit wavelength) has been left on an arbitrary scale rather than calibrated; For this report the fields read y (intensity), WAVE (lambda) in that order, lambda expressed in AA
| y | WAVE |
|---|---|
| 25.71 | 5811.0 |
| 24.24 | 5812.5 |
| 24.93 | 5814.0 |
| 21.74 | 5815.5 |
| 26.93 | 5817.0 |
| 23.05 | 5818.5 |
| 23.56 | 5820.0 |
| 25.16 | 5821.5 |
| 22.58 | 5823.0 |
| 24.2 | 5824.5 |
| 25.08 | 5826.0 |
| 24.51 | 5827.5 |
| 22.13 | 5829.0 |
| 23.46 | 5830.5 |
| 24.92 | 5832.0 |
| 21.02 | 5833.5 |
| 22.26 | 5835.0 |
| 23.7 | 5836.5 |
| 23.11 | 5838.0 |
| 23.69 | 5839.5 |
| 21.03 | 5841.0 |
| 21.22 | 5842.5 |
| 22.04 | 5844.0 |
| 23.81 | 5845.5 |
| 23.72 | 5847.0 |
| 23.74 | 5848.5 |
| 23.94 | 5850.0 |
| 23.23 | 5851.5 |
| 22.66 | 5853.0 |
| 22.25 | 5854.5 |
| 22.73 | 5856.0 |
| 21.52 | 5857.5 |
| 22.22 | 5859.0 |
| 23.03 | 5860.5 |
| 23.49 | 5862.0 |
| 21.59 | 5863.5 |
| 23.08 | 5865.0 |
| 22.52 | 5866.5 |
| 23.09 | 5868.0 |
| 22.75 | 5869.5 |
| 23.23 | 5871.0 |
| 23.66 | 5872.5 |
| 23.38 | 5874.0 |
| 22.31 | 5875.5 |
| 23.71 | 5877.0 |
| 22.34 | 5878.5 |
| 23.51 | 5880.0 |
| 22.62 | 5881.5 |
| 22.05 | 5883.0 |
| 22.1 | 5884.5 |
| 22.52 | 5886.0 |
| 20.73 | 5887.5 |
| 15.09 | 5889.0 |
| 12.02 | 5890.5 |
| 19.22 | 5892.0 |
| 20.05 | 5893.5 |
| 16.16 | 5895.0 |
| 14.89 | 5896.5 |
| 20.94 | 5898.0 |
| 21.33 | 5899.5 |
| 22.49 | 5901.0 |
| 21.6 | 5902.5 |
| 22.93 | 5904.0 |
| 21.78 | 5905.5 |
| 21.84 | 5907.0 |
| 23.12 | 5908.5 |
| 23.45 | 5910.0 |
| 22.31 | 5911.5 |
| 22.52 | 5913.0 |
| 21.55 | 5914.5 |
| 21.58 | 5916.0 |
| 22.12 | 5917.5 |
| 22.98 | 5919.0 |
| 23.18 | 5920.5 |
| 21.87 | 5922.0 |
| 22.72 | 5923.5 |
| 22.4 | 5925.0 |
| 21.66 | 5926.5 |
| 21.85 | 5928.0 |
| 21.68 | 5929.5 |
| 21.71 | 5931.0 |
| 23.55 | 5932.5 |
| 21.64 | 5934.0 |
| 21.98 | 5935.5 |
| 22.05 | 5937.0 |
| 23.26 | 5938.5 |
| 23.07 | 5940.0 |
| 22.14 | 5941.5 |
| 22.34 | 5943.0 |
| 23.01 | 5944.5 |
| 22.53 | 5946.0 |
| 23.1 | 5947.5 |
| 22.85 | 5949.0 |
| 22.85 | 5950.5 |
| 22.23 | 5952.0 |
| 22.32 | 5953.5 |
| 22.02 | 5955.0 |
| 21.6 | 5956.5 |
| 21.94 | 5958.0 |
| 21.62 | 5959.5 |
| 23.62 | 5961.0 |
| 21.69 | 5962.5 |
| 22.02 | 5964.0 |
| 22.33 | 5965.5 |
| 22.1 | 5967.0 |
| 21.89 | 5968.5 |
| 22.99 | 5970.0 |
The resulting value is 3.1 AA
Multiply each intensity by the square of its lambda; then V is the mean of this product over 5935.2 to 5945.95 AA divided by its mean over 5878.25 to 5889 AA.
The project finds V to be 1.1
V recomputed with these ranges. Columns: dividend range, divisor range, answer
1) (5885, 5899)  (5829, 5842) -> 0.81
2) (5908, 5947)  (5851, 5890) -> 1.02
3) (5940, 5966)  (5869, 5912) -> 1.08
